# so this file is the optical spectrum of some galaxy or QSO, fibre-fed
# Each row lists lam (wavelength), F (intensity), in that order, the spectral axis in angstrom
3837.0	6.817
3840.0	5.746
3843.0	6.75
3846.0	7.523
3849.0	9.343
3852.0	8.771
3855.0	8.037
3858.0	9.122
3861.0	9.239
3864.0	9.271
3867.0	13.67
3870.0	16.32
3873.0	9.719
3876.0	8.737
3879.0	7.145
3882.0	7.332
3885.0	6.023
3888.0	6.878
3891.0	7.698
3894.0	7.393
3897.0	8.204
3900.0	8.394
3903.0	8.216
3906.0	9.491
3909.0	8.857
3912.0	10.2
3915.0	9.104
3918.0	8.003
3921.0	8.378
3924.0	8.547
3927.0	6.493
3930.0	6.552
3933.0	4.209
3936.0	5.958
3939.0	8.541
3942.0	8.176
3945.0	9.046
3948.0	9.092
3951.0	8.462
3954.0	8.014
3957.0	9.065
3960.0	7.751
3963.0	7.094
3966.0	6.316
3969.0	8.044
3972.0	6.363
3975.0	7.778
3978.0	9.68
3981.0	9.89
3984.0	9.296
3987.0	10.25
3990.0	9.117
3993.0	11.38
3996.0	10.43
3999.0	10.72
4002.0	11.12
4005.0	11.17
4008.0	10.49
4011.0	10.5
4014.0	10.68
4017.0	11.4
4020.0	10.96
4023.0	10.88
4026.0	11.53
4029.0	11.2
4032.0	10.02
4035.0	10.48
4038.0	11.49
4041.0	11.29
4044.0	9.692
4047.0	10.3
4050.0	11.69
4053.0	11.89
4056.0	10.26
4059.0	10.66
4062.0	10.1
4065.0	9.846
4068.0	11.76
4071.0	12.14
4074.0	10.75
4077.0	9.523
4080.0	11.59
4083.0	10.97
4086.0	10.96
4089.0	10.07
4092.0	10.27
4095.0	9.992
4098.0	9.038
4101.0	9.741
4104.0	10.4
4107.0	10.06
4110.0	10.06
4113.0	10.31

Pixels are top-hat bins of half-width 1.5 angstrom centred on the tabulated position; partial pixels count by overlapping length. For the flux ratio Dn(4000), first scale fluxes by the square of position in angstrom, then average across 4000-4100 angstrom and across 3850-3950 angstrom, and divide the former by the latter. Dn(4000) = 1.36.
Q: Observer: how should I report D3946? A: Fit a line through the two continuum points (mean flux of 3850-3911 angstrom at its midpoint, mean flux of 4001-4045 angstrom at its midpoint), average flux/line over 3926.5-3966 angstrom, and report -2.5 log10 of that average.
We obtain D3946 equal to 0.29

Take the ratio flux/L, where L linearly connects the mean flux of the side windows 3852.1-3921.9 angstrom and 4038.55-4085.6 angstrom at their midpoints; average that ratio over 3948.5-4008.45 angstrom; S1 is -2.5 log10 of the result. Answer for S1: 0.10 mag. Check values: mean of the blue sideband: 8.93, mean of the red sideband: 10.8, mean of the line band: 9.1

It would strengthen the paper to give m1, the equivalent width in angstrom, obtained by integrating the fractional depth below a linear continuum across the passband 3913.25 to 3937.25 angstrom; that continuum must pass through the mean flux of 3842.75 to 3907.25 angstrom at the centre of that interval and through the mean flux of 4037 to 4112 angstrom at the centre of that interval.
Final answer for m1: 5.3 angstrom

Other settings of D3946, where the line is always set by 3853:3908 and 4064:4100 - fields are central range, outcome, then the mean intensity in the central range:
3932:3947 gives 0.27 mag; 7.35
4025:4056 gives -0.07 mag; 10.9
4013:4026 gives -0.10 mag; 11.1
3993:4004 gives -0.10 mag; 10.9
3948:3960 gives 0.13 mag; 8.49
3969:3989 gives 0.11 mag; 8.82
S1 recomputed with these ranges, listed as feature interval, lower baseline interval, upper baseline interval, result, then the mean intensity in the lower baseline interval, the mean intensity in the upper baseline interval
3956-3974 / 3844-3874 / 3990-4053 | 0.39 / 10.1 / 10.9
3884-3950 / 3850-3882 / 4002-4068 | 0.27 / 9.87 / 10.8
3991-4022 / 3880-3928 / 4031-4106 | -0.13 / 8.08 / 10.6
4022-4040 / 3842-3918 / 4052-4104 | -0.08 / 8.85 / 10.5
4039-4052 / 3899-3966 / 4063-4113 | -0.11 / 8.03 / 10.4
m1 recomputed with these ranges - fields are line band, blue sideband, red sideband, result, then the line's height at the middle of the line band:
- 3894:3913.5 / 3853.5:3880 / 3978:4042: 2.9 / 10.3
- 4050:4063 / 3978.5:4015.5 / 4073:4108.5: -0.7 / 10.3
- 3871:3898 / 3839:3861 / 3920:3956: 0.2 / 7.88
